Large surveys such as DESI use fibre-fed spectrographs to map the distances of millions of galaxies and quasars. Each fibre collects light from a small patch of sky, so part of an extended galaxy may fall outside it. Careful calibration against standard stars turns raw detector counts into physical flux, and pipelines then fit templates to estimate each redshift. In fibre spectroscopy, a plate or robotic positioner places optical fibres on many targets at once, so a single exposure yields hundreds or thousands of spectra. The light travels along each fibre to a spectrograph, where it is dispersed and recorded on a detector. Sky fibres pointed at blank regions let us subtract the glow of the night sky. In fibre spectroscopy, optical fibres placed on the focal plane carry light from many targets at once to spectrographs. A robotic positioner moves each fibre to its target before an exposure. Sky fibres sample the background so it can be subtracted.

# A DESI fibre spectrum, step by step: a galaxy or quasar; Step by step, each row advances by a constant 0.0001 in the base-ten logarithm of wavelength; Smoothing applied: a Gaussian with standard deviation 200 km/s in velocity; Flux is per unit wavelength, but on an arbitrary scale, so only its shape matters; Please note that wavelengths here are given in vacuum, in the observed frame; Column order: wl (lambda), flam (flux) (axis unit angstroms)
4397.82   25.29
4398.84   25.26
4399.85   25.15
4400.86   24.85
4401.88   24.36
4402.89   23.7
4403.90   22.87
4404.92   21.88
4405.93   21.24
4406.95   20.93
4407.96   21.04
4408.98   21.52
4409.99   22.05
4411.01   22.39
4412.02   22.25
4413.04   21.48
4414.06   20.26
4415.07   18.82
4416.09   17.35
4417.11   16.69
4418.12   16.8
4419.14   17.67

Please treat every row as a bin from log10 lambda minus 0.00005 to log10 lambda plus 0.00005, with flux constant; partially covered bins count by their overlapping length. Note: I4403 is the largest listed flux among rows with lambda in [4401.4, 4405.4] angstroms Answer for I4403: 24.36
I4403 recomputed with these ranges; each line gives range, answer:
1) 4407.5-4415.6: 22.39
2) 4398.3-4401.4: 25.26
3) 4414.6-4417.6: 18.82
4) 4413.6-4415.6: 20.26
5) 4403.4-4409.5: 22.87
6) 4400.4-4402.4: 24.85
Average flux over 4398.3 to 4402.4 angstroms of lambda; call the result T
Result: 24.9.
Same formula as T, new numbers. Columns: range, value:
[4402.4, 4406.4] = 22.4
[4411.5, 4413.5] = 21.9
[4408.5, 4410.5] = 21.8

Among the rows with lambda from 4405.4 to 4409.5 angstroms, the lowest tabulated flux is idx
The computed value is 20.93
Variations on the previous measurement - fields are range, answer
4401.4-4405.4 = 21.88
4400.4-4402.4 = 24.36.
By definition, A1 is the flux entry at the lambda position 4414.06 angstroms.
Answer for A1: 20.26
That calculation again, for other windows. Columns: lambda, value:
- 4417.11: 16.69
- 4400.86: 24.85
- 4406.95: 20.93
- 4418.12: 16.8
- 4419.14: 17.67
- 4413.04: 21.48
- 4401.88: 24.36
